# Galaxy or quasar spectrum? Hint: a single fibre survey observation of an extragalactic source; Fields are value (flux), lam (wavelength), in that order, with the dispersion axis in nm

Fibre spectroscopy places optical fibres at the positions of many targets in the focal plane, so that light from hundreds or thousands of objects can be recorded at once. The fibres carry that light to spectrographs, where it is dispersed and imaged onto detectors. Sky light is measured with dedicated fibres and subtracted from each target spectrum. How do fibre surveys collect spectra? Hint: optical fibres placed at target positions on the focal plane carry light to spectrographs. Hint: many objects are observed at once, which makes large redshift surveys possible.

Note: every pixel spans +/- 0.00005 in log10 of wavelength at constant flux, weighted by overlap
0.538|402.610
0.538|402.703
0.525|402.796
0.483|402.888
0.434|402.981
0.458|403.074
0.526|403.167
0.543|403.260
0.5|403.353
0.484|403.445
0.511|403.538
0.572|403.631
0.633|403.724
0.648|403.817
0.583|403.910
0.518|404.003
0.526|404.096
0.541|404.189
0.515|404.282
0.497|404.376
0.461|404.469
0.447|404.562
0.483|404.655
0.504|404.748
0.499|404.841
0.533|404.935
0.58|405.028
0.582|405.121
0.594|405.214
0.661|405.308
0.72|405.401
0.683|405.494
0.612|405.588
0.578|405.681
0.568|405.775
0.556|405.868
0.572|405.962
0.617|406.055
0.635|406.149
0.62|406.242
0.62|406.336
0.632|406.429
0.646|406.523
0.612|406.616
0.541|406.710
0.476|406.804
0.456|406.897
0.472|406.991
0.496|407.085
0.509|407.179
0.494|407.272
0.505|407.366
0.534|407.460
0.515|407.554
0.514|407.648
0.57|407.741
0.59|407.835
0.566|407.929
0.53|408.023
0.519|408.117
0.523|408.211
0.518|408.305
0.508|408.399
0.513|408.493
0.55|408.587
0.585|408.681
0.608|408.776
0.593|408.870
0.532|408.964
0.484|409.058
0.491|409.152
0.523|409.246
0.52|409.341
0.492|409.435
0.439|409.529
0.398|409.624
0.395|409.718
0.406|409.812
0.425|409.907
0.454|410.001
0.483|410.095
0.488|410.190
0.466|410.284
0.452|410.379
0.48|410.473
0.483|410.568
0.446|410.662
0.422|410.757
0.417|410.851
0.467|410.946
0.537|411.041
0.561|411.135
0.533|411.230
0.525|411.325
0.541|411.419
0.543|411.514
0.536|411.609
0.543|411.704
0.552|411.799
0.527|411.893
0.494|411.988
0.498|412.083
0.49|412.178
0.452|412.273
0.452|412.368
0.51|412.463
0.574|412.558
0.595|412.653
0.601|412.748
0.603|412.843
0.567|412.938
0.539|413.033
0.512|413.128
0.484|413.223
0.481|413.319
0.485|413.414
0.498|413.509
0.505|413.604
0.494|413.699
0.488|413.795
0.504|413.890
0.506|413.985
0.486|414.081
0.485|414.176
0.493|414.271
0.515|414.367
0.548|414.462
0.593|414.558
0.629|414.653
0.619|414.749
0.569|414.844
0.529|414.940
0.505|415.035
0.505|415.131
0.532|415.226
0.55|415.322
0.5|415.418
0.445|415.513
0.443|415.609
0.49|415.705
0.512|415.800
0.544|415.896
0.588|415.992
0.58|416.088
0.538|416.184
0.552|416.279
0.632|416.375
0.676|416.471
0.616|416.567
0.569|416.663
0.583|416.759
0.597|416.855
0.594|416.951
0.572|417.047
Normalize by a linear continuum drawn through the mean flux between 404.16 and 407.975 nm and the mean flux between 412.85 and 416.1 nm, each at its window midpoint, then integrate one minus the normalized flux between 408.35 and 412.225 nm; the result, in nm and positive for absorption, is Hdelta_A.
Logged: 0.30 nm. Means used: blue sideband 0.556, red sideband 0.522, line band 0.498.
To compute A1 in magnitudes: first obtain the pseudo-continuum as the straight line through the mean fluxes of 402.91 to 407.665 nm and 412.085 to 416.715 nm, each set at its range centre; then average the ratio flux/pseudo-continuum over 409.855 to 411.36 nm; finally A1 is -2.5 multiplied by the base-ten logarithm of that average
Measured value 0.13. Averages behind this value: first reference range 0.549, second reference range 0.533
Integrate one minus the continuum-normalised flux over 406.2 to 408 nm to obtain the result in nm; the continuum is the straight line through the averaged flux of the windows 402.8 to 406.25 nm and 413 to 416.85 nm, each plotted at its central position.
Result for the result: 0.01 nm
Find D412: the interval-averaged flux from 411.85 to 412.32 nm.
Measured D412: 0.491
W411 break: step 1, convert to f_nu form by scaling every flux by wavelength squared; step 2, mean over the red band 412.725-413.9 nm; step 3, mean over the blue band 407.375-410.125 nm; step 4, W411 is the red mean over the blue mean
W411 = 1.04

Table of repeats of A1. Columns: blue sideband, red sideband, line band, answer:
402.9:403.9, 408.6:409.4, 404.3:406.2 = -0.07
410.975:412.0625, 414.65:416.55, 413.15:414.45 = 0.09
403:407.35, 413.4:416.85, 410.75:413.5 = 0.05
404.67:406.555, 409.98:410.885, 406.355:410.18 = 0.01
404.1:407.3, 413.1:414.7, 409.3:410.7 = 0.17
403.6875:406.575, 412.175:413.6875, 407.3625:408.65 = 0.04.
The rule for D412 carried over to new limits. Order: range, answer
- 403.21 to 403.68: 0.523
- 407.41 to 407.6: 0.523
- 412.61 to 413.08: 0.581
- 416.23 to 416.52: 0.621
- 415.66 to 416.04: 0.534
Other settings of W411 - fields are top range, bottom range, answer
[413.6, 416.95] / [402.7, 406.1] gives 1.04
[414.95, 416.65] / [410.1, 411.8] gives 1.12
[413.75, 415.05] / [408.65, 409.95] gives 1.12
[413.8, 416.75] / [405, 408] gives 0.99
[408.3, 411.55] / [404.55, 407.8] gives 0.89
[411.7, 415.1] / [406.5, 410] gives 1.05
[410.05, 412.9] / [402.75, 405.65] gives 0.97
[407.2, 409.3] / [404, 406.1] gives 0.97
